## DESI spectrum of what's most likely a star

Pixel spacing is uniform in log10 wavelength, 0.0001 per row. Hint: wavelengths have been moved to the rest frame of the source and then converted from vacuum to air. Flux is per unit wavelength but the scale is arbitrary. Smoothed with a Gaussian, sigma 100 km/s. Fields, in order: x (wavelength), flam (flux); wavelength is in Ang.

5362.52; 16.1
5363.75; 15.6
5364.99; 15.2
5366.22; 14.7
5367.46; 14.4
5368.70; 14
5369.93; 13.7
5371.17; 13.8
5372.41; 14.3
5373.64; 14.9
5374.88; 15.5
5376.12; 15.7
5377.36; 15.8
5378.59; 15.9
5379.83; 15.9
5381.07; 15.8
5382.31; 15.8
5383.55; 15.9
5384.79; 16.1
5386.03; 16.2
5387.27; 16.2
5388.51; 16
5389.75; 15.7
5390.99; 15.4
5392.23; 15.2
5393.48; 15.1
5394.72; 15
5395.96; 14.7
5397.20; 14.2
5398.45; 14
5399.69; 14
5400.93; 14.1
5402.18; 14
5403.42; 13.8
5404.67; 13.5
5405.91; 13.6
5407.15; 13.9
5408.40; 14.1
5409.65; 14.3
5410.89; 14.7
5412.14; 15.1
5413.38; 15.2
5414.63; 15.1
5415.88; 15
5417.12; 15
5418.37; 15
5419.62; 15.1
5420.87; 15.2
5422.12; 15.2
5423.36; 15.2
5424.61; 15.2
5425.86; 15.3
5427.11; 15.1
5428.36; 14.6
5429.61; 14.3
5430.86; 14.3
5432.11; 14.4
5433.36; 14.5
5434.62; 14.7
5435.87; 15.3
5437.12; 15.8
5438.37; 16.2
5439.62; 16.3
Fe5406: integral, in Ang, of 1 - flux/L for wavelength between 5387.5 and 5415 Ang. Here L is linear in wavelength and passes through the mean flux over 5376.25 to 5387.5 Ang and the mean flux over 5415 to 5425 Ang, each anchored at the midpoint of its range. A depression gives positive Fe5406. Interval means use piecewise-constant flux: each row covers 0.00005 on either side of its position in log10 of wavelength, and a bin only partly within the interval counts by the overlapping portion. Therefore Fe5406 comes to 1.6 Ang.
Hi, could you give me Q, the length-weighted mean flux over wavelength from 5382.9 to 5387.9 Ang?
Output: 16.1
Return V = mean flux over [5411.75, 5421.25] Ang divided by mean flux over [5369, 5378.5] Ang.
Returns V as 1.0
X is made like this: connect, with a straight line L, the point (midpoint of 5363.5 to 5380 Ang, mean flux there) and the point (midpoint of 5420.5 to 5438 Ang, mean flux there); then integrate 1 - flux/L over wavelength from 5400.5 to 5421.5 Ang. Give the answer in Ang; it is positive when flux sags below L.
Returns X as 0.6 Ang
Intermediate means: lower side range 14.9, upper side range 15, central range 14.5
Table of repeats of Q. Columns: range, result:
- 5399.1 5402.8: 14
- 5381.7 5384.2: 15.8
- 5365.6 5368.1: 14.5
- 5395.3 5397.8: 14.5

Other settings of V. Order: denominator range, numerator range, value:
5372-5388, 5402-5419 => 0.92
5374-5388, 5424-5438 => 0.94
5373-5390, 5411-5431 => 0.95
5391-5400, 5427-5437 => 1.00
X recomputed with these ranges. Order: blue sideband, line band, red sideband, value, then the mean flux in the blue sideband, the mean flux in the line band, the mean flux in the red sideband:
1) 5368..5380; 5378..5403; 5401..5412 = -1.3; 14.9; 15.2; 14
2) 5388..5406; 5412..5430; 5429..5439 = -0.3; 14.6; 15.1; 14.9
